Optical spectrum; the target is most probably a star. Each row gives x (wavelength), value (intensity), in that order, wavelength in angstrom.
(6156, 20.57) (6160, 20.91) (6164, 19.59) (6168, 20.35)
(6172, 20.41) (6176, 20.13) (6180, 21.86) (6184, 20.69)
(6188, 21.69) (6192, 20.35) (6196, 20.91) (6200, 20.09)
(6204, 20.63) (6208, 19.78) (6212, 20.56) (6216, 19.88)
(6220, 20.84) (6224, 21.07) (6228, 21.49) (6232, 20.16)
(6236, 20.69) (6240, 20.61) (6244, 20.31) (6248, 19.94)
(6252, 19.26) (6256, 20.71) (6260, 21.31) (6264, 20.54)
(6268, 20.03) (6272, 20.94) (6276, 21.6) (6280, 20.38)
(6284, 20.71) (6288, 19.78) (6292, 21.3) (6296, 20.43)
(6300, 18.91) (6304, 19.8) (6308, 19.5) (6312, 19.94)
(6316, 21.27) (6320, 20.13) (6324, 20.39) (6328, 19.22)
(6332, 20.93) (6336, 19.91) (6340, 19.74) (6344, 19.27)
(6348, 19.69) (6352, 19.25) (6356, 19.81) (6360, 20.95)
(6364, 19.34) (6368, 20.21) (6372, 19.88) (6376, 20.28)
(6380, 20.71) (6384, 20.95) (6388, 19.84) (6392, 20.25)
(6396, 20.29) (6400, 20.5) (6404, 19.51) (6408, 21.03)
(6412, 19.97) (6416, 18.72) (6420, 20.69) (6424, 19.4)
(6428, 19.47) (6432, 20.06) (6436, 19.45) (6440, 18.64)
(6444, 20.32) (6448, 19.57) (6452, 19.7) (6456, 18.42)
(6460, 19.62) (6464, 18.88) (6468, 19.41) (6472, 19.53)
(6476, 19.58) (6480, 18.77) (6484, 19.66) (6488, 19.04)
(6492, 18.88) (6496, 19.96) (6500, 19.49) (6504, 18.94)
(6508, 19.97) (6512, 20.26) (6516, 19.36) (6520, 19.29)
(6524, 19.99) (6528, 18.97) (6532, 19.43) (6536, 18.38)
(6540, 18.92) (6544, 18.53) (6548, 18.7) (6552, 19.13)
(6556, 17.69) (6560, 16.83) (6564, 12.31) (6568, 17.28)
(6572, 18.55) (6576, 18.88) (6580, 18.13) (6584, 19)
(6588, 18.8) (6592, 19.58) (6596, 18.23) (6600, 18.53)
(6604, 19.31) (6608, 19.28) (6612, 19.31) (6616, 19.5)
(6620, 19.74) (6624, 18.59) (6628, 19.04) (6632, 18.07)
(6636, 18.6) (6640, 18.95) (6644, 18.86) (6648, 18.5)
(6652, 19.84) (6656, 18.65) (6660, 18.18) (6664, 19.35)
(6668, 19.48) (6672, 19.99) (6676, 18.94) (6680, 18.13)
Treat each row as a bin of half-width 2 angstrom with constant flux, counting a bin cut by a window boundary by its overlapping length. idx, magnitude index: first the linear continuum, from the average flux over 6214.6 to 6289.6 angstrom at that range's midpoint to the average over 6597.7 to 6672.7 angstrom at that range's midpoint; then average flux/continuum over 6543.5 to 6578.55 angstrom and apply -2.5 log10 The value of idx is 0.11 mag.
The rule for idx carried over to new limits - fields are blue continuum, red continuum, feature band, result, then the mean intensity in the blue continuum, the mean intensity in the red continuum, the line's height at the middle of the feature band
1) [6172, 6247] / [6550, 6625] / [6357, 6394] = -0.03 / 20.6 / 18.3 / 19.6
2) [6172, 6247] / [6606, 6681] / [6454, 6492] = 0.03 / 20.6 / 19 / 19.6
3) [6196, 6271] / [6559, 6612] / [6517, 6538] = -0.04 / 20.5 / 18.1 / 18.5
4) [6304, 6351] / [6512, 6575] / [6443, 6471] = -0.02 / 20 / 18.3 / 19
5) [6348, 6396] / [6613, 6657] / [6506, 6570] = 0.05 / 20.1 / 19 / 19.4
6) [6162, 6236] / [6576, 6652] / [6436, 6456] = 0.01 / 20.6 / 18.9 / 19.6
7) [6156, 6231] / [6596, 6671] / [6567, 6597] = 0.03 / 20.6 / 19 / 19.2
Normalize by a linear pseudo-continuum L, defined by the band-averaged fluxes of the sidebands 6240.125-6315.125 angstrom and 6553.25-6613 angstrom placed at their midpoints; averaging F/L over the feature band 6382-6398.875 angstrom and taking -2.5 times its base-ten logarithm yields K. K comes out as -0.05 mag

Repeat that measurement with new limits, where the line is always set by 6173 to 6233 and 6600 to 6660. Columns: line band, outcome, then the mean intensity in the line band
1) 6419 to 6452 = 0.00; 19.7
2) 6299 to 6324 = 0.01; 20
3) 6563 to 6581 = 0.12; 17.2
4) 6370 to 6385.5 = -0.02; 20.4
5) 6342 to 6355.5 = 0.04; 19.4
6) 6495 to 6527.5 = -0.01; 19.6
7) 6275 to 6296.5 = -0.02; 20.7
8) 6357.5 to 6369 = -0.01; 20.1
